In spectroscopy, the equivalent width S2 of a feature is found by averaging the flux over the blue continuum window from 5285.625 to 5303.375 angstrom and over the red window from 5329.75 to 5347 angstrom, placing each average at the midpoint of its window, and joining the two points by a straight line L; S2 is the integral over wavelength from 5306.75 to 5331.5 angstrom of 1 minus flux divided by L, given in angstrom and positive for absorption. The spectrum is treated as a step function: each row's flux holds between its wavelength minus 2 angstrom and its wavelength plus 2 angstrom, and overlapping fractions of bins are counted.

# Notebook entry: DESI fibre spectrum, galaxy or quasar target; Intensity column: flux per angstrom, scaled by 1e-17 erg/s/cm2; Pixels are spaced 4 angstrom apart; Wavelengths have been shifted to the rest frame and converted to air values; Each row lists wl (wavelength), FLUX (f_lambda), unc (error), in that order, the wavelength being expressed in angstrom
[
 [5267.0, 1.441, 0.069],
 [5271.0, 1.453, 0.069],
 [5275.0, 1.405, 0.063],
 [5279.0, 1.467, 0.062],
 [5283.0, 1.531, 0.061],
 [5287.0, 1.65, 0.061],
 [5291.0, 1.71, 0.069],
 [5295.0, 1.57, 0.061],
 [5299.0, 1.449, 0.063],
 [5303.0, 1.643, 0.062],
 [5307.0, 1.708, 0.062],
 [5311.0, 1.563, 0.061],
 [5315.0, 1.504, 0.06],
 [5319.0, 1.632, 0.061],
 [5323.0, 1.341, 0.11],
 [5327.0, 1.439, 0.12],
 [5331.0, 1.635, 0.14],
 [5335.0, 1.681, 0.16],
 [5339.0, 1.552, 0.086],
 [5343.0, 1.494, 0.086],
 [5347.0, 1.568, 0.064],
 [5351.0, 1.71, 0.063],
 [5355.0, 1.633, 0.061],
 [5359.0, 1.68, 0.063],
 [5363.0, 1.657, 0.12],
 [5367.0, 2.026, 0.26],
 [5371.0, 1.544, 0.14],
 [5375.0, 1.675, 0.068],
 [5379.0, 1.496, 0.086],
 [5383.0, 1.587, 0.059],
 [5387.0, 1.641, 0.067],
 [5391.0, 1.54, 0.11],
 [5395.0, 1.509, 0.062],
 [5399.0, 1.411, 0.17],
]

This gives 1.0 angstrom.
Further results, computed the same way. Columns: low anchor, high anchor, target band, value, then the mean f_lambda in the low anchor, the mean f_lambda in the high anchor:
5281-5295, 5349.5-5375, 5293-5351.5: 3.5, 1.62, 1.71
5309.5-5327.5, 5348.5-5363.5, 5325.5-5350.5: 0.2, 1.5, 1.67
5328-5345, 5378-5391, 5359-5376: -1.6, 1.58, 1.58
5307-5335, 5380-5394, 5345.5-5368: -2.0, 1.54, 1.58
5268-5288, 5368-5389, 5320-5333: 0.5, 1.49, 1.61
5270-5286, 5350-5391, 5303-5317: -0.6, 1.48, 1.66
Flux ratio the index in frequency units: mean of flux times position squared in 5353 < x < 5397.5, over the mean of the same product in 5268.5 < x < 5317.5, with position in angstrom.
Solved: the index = 1.08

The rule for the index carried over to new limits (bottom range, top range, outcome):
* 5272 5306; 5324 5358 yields 1.04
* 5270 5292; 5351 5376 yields 1.15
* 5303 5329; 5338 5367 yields 1.08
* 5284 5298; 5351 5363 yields 1.05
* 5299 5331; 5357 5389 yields 1.10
